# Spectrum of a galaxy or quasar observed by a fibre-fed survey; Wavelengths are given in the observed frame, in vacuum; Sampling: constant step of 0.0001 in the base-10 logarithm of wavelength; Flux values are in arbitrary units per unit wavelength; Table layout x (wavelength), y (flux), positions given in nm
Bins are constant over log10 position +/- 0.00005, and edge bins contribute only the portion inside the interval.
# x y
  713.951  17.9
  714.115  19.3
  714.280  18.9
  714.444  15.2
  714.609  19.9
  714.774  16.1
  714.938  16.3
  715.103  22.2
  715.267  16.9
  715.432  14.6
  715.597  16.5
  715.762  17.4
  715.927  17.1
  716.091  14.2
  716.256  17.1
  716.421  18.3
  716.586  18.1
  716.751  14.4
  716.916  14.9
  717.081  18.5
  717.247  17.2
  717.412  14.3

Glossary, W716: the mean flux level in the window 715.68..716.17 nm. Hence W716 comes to 16.3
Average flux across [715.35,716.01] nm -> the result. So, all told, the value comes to 16.4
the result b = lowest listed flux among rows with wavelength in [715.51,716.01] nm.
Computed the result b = 16.5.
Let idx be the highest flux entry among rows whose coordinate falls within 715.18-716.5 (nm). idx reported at 18.3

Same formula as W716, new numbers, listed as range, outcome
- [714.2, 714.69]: 18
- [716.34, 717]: 16.4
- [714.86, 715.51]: 17.5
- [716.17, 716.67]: 17.8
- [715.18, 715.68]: 16.1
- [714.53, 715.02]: 17.4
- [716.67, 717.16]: 15.9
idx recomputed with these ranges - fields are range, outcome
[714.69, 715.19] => 22.2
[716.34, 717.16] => 18.5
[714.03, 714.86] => 19.9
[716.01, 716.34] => 17.1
